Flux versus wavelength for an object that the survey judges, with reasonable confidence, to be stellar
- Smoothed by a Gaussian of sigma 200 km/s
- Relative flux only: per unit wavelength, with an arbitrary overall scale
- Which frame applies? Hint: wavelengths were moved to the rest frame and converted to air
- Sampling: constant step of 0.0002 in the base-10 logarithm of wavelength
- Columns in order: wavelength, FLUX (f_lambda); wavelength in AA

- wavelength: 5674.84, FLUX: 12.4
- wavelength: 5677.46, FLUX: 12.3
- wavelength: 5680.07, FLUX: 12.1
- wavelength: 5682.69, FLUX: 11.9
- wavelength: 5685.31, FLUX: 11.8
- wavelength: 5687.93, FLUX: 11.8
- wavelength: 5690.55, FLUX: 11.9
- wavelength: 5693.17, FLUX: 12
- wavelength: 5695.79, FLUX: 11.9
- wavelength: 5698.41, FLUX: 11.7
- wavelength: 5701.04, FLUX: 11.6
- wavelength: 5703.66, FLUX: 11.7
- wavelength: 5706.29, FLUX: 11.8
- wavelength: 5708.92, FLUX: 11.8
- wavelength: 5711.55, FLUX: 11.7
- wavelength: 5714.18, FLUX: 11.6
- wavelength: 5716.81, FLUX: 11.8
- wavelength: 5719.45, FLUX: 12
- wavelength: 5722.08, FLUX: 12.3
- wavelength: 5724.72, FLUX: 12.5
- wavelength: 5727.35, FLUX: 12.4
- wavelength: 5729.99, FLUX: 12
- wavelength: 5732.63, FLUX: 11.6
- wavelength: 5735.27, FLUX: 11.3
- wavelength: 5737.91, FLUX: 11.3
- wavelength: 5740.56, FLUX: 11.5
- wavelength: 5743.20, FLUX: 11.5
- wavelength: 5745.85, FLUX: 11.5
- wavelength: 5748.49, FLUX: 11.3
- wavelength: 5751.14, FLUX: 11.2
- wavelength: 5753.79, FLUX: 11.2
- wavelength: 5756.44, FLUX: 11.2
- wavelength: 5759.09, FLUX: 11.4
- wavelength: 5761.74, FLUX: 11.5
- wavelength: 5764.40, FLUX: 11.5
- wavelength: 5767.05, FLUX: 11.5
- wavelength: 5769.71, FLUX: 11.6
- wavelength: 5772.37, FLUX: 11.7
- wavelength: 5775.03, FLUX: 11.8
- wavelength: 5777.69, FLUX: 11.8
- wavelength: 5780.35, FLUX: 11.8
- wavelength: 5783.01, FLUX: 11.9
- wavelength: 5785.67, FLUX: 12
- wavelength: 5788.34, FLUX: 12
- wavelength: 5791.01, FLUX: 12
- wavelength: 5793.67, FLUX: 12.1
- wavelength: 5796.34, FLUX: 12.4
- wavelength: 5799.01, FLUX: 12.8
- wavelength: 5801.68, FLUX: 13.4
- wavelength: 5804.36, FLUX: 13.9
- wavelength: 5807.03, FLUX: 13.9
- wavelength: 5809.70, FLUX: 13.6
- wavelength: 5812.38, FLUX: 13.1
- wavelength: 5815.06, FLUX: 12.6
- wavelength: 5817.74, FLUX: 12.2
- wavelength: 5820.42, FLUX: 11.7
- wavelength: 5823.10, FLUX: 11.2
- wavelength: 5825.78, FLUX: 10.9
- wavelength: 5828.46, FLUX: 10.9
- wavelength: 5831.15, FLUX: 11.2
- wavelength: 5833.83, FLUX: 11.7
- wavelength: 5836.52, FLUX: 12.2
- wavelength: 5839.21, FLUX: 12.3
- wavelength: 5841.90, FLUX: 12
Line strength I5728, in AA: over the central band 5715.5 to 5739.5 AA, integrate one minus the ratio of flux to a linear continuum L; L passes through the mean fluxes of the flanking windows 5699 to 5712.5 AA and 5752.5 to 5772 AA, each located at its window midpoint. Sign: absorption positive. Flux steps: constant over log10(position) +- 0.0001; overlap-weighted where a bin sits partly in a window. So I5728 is -0.6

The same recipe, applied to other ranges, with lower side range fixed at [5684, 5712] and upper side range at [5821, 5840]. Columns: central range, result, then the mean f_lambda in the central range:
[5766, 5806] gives -2.14 AA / 12.2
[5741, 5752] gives 0.27 AA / 11.4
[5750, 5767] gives 0.44 AA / 11.3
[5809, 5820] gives -1.17 AA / 12.7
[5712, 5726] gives -0.33 AA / 12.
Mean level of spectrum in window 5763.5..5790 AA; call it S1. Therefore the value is 11.8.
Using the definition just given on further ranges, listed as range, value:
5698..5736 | 11.9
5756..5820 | 12.2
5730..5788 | 11.5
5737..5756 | 11.3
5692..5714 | 11.8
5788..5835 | 12.3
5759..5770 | 11.5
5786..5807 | 12.7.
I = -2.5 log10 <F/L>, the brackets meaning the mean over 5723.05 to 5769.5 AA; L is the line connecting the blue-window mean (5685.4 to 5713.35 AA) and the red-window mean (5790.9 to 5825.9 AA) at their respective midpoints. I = 0.054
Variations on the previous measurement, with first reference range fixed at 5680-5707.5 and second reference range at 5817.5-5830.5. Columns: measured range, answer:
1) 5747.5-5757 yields 0.04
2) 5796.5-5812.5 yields -0.18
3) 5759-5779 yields -0.01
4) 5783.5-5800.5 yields -0.07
